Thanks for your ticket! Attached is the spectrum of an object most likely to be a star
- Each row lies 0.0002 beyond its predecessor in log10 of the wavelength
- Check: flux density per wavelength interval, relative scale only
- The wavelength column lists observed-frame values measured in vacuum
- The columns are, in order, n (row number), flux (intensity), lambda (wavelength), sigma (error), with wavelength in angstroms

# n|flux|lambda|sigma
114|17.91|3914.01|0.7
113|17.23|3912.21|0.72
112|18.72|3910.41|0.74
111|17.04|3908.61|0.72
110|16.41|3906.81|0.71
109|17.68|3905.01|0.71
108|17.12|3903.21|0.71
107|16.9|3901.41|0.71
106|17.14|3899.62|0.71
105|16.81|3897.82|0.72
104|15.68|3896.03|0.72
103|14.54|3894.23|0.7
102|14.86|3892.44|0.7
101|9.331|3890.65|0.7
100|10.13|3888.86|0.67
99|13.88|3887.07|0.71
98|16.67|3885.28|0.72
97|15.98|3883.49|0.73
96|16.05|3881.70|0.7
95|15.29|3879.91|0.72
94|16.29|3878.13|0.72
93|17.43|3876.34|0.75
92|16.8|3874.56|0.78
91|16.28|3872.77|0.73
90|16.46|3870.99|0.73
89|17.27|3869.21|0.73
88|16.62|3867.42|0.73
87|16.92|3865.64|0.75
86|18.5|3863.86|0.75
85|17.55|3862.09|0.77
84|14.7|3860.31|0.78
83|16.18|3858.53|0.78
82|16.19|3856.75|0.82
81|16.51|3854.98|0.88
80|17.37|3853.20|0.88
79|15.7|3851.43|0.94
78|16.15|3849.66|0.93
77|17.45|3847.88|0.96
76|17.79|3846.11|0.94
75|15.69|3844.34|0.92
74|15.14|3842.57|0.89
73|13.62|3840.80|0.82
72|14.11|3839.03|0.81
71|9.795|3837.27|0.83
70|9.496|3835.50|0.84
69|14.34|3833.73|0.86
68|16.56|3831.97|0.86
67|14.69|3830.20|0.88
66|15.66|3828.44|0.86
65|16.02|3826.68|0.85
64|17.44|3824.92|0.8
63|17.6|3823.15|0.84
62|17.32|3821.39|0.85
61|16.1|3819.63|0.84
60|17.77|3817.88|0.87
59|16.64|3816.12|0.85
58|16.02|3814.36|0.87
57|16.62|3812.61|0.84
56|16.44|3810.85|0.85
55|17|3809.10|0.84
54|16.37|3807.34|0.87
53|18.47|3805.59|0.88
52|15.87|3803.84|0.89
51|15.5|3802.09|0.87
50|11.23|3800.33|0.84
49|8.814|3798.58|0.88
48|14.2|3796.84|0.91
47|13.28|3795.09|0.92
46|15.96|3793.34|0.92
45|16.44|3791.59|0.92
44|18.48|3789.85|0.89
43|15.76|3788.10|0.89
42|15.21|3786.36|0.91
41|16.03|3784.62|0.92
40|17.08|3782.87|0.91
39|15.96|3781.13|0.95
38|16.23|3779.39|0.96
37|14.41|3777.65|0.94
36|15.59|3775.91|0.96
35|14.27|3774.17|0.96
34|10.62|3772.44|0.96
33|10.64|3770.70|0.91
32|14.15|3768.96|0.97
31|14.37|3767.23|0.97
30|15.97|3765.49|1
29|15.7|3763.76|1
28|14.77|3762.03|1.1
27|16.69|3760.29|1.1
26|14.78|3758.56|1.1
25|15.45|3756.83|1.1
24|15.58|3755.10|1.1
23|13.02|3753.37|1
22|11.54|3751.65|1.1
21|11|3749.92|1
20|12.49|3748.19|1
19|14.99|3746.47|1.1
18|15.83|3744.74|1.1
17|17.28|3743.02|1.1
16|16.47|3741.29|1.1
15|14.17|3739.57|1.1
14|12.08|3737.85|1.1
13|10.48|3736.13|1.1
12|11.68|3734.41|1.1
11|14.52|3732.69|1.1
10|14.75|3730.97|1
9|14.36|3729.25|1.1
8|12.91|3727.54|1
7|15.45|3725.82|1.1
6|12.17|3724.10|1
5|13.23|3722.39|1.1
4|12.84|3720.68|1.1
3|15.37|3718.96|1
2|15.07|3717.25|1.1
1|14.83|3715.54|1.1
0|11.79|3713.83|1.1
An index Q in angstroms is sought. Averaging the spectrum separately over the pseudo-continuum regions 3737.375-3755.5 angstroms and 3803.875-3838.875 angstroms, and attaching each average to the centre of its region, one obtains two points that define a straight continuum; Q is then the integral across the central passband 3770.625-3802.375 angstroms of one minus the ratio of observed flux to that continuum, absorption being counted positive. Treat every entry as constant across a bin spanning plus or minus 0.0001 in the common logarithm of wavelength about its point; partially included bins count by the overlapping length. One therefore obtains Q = 0.8 angstroms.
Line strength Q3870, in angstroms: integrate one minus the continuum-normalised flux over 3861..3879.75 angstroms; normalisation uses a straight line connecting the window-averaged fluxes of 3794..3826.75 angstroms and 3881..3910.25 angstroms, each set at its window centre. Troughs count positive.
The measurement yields -1.7 angstroms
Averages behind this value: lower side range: 15.7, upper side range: 15.5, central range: 16.9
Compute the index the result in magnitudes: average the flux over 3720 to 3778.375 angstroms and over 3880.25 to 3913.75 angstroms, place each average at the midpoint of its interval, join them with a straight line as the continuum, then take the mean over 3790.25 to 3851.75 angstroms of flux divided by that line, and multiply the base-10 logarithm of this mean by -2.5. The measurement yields -0.04 mag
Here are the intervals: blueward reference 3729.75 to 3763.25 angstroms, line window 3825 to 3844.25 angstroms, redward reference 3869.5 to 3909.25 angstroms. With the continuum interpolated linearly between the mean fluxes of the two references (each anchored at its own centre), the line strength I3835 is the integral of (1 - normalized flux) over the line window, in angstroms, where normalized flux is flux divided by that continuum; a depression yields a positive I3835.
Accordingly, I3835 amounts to 1.17 angstroms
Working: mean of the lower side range 14.1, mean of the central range 14.2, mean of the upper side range 15.7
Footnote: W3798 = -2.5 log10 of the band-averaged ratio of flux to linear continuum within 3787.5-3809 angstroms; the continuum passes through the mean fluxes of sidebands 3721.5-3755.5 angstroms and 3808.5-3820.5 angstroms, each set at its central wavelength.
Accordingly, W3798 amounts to 0.07 mag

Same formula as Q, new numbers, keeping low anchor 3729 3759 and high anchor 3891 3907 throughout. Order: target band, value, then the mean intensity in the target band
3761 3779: 0.2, 14.1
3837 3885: -1.8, 16.2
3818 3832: -1.3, 16.5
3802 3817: -1.8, 16.6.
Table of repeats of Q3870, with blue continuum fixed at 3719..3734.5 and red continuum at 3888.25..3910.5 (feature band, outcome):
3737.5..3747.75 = -0.9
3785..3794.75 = -1.2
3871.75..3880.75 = -0.7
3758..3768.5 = -0.9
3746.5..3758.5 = 0.5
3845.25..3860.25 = -1.5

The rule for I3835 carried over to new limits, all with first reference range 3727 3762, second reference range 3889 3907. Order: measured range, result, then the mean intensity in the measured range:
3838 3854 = -1.0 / 15.8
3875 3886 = -0.8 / 16.3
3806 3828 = -3.2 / 16.8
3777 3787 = -1.0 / 15.9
